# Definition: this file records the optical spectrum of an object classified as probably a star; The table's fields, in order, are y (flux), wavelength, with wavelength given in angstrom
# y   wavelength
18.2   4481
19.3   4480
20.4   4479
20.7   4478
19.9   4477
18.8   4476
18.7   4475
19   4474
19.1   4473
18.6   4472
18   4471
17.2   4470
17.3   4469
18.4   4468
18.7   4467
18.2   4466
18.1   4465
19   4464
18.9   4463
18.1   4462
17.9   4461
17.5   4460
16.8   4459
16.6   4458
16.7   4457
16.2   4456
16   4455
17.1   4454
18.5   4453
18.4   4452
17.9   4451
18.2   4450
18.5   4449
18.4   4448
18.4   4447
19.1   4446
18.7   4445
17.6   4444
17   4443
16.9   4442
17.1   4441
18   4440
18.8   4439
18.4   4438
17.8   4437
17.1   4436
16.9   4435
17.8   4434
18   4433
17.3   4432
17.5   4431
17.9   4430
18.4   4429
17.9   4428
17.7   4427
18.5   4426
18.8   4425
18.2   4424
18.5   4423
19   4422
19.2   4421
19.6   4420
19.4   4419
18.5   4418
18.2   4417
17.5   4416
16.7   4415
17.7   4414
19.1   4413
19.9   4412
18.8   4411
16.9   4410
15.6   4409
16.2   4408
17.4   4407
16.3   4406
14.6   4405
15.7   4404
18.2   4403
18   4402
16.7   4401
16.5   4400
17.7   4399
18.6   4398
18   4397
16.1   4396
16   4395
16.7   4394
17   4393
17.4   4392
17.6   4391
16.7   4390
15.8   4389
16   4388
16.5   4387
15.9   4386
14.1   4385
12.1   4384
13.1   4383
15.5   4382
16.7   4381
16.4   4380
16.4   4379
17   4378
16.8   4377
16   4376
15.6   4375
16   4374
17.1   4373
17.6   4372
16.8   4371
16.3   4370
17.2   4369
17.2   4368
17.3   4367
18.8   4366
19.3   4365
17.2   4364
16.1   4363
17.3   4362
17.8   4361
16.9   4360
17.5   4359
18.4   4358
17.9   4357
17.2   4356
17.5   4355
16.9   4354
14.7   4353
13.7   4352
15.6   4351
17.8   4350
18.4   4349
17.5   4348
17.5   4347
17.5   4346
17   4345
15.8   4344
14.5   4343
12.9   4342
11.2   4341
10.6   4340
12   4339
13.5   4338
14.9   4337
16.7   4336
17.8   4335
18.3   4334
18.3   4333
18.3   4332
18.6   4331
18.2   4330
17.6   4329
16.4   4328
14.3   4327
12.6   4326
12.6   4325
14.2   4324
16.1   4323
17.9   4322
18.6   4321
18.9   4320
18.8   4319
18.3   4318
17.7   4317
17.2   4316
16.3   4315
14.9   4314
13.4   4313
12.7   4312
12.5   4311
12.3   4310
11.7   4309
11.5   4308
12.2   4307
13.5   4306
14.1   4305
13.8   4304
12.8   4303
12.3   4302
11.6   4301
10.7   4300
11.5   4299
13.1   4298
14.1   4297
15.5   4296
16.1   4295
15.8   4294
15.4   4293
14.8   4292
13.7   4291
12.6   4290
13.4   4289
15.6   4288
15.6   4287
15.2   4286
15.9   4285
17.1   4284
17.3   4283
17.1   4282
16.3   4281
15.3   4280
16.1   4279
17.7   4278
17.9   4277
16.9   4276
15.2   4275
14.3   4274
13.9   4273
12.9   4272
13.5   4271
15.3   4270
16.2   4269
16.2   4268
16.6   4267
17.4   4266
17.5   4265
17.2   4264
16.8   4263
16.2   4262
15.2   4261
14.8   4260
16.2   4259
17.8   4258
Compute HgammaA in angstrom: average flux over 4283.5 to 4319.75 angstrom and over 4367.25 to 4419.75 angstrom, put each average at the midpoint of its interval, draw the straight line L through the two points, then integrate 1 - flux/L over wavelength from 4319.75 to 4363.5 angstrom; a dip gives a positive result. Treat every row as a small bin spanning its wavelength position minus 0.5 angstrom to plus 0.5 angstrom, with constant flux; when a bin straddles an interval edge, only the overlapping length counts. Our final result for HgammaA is -2.37 angstrom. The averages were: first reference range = 14.3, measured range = 16.2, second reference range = 16.8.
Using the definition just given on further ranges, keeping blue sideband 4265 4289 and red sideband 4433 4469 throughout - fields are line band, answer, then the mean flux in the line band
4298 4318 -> 3.5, 13.4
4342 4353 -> 0.2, 16.3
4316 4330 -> -0.1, 16.6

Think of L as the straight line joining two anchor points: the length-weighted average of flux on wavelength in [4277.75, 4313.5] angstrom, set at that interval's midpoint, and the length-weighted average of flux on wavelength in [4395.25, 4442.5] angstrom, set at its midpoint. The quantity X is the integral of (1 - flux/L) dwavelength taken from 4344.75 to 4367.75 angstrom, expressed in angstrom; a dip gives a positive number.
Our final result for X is -1.9 angstrom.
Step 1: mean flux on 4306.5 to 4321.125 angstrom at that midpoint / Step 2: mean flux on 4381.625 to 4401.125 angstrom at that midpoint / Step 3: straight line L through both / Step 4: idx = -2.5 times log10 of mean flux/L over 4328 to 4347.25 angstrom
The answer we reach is -0.03 mag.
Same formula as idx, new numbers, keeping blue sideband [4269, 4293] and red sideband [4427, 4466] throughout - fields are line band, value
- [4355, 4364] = -0.055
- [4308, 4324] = 0.019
